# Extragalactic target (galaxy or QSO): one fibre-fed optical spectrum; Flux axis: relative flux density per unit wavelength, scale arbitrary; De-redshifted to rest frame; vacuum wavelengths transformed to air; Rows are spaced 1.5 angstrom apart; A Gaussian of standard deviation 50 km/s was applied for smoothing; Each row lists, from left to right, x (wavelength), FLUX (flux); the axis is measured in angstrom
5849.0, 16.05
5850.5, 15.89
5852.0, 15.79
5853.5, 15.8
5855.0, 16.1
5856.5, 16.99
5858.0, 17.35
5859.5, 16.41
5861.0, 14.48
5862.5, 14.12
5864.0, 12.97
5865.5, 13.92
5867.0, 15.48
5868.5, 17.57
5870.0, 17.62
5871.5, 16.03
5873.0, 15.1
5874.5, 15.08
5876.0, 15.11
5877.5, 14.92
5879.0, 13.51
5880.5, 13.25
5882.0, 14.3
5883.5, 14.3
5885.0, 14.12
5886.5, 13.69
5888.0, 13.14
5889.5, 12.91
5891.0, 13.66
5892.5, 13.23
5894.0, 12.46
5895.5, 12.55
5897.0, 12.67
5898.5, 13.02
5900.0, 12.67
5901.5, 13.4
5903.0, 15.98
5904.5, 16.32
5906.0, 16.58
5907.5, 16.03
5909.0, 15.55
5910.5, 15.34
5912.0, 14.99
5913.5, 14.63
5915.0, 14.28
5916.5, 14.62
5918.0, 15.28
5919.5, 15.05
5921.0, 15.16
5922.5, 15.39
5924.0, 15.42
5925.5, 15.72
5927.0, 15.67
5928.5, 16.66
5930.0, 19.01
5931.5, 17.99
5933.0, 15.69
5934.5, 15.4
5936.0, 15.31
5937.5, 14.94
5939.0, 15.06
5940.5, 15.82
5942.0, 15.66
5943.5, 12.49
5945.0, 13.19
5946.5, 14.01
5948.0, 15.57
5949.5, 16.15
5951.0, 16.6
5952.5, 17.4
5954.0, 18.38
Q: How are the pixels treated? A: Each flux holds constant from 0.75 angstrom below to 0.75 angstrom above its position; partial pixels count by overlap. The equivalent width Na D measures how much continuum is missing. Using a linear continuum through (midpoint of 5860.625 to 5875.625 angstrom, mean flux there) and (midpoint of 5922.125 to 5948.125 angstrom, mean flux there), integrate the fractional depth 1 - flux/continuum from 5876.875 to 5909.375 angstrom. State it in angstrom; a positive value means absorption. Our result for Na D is 2.9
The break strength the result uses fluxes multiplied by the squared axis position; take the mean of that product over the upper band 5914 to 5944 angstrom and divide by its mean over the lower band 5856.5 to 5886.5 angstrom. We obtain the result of 1.05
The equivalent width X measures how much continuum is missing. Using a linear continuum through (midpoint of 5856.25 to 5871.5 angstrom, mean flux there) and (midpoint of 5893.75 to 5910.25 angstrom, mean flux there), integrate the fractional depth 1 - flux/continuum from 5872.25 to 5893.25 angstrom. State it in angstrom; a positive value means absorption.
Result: 1.4 angstrom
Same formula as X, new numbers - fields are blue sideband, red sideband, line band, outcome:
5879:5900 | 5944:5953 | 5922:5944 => -1.46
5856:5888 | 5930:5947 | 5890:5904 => 1.63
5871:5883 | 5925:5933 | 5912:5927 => 1.29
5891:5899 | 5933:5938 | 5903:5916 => -1.67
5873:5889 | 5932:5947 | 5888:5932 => -1.07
